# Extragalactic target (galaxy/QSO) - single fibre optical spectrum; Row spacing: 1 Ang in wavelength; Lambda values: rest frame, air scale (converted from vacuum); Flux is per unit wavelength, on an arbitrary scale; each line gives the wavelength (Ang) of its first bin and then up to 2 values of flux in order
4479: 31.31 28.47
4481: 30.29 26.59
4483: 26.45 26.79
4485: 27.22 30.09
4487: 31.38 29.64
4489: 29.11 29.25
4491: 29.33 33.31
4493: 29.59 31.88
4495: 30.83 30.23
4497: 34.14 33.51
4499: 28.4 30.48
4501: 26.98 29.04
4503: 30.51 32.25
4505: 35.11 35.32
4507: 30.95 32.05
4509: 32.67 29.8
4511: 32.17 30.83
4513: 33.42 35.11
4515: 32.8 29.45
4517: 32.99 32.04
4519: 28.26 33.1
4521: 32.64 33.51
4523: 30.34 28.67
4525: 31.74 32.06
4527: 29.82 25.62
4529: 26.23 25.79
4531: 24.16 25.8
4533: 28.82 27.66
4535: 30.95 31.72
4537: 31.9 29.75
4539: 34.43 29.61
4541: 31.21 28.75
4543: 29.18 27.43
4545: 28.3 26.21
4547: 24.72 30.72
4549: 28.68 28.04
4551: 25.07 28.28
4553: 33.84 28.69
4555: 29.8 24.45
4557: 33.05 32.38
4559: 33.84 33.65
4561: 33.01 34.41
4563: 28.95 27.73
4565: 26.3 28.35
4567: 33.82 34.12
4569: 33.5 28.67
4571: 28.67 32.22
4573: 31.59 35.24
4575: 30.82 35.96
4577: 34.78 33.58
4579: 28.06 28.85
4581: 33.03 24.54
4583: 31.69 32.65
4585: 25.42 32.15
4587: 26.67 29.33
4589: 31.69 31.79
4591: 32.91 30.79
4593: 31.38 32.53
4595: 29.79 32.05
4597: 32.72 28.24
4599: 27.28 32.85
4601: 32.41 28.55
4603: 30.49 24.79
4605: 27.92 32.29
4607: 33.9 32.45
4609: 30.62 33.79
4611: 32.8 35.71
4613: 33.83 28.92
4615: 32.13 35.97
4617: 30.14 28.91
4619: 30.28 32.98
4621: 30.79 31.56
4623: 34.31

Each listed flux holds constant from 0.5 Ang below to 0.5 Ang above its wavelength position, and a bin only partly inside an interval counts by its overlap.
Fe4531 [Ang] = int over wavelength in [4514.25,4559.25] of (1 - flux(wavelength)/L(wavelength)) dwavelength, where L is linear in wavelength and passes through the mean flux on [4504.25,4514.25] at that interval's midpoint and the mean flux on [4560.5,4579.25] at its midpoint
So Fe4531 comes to 3.60 Ang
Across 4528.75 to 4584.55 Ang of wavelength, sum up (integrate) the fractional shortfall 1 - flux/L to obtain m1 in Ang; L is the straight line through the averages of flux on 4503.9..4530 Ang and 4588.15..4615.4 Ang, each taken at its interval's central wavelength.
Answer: 2.2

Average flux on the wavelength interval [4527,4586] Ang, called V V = 29.9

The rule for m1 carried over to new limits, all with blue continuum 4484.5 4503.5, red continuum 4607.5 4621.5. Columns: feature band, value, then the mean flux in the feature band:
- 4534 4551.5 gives 1.0 Ang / 29.2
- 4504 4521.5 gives -1.0 Ang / 32.3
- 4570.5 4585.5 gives 0.2 Ang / 31.1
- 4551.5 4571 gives 0.3 Ang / 30.8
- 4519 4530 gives 0.2 Ang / 30.1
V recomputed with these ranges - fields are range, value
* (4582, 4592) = 30.2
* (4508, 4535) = 30.3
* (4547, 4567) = 29.9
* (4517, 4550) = 29.4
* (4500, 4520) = 31.7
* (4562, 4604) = 30.8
